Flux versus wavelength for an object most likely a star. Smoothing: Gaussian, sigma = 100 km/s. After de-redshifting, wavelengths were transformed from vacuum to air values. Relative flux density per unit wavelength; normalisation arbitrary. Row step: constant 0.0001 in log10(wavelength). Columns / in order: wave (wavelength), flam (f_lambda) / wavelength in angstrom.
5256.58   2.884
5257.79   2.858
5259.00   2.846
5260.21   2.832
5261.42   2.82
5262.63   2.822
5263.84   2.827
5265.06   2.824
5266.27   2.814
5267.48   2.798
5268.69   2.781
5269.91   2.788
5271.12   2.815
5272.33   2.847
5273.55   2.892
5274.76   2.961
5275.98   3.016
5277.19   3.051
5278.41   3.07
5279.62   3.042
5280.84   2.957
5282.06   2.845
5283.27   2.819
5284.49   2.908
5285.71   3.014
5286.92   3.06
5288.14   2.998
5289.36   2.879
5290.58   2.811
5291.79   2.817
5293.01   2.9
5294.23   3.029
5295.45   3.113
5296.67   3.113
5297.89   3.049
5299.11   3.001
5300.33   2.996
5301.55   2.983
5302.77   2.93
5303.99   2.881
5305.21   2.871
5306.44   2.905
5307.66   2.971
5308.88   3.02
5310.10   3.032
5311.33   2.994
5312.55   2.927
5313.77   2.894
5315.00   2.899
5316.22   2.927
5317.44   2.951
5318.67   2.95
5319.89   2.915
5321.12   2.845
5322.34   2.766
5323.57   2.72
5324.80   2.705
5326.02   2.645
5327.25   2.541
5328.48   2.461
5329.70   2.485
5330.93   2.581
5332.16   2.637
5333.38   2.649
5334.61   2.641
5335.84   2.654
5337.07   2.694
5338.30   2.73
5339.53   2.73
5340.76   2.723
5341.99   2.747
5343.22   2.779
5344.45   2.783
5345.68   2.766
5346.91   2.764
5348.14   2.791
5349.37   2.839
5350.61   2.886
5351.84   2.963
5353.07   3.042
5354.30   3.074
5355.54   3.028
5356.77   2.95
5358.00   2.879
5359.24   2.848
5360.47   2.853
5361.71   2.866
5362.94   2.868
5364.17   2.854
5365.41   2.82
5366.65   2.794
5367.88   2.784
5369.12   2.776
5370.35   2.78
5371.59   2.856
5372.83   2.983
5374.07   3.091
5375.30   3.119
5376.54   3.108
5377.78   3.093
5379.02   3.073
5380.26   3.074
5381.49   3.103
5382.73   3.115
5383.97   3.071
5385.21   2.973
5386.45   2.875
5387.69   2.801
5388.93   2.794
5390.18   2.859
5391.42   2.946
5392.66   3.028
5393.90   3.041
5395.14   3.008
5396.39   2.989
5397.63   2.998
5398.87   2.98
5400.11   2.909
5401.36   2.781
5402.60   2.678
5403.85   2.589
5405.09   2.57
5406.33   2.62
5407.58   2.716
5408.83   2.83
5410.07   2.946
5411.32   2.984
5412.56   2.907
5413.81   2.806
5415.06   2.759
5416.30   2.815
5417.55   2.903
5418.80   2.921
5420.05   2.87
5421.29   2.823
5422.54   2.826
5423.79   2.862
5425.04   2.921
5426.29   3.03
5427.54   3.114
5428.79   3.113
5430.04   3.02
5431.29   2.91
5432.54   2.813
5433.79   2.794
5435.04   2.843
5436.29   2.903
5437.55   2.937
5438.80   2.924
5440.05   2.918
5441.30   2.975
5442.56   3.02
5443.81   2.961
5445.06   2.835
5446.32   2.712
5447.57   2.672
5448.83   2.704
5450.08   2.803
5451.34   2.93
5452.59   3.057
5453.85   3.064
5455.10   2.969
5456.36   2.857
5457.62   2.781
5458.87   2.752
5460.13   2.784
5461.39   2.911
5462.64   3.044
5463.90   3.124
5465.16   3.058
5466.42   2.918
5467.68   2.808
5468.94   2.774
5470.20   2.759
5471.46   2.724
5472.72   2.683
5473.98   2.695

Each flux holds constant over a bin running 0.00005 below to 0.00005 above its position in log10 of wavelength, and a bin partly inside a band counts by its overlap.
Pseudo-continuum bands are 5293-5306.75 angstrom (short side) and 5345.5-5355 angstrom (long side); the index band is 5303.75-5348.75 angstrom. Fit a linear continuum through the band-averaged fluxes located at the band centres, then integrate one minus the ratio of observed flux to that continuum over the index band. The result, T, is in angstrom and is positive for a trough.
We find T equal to 2.4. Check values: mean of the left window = 2.98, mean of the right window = 2.9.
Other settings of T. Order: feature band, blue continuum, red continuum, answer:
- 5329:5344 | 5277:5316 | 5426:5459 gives 1.4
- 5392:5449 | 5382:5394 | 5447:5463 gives 0.6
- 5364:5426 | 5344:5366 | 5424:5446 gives 0.3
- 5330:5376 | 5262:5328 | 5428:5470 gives 1.2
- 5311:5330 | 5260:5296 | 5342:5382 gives 0.8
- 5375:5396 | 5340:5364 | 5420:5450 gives -0.9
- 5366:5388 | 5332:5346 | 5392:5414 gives -1.4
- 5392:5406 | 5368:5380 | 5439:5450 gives 0.3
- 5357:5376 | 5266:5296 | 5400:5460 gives 0.0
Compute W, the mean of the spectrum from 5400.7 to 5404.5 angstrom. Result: 2.68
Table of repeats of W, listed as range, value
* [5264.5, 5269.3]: 2.81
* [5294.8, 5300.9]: 3.05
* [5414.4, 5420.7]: 2.86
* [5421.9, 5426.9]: 2.91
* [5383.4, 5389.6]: 2.9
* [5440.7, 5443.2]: 2.99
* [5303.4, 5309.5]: 2.93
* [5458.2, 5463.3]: 2.88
